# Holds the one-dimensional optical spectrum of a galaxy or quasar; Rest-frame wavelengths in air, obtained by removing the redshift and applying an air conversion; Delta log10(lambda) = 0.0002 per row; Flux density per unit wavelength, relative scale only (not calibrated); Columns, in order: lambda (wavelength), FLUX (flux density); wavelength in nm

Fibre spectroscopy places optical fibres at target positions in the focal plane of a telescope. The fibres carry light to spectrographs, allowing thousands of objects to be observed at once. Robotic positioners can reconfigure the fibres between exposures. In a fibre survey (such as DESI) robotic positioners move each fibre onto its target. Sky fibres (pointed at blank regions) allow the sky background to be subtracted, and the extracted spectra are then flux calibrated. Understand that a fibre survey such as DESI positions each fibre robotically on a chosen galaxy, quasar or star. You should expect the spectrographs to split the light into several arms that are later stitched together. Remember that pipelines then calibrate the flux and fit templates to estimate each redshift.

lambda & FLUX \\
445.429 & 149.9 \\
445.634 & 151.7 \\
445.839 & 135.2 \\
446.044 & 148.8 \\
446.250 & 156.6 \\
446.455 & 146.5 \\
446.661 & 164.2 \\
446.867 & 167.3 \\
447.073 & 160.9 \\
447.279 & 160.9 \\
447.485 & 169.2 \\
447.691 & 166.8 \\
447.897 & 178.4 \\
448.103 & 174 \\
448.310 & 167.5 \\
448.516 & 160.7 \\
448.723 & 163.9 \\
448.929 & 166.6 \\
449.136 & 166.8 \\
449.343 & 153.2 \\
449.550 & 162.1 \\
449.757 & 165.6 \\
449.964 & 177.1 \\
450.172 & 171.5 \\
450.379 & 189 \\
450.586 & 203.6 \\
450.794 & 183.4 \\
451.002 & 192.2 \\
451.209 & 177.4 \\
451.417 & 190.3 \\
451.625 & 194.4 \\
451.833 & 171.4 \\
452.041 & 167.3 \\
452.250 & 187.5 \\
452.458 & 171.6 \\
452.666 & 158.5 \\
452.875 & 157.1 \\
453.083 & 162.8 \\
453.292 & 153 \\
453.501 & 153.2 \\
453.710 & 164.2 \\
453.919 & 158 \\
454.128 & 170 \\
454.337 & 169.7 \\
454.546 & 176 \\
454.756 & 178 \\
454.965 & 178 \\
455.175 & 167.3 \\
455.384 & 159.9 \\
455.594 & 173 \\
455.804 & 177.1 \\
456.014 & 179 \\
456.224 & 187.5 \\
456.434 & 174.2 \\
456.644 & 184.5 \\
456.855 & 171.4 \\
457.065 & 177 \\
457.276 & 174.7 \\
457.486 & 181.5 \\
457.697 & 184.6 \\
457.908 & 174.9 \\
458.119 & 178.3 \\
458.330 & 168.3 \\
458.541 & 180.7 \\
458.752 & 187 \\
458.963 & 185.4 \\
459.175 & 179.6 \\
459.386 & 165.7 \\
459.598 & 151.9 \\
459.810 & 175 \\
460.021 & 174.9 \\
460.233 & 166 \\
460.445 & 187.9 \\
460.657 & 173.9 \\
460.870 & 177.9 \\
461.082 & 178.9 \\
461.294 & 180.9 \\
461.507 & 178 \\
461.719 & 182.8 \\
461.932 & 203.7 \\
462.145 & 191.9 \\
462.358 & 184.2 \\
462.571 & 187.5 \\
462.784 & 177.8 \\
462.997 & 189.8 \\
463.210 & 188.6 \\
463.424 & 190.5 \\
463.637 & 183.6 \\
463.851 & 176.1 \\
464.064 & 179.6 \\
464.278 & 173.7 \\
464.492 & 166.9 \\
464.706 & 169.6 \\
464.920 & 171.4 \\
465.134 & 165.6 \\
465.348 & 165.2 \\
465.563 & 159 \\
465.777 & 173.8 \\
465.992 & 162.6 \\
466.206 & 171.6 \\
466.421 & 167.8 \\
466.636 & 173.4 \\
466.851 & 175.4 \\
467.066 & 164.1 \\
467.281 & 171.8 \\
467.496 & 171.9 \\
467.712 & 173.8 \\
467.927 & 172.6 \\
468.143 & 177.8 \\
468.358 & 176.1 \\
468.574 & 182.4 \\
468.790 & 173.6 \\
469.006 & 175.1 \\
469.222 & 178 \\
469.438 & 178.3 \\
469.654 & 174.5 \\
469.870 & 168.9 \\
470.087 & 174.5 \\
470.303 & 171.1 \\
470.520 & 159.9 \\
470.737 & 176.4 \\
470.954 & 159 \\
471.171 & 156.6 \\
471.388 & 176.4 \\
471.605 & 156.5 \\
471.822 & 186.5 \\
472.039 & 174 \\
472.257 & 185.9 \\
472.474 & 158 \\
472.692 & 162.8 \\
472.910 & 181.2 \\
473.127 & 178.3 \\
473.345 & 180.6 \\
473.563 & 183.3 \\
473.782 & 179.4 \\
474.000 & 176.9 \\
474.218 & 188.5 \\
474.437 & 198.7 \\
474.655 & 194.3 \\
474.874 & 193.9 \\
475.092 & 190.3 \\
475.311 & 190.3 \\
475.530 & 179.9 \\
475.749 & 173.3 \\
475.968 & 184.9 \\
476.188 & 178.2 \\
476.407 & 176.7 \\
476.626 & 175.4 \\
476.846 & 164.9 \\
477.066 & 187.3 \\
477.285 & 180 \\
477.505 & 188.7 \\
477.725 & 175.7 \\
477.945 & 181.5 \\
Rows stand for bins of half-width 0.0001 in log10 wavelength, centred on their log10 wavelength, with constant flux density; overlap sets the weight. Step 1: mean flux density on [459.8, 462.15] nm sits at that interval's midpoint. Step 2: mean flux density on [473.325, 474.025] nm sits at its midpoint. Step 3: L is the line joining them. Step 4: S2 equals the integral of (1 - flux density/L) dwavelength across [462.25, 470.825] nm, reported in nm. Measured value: 0.29 nm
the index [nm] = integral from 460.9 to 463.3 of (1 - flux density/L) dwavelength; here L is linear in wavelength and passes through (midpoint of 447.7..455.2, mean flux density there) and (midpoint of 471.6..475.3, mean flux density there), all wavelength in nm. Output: -0.12 nm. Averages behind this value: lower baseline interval 172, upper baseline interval 182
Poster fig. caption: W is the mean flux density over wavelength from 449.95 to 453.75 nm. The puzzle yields 175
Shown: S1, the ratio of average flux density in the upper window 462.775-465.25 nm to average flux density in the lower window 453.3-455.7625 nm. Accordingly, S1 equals 1.06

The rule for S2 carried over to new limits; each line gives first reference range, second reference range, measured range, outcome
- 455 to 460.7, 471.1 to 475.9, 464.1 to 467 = 0.139 nm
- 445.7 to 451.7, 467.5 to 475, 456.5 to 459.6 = -0.092 nm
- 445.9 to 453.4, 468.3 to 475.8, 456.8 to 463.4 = -0.251 nm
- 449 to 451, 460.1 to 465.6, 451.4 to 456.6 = 0.163 nm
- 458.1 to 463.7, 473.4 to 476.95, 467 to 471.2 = 0.225 nm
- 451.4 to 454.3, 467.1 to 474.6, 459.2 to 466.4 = -0.203 nm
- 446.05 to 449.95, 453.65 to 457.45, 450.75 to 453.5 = -0.069 nm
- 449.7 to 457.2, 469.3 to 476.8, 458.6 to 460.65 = 0.003 nm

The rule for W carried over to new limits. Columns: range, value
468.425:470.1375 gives 176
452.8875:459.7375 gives 173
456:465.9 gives 178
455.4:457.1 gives 177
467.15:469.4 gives 175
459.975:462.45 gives 182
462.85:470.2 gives 174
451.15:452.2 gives 181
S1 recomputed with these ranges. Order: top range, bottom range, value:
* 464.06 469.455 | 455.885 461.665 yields 0.97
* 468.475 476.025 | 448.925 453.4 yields 1.02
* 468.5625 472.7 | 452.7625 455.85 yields 1.03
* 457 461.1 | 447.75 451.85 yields 1.00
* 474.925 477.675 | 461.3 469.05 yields 1.03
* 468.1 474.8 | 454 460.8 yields 1.00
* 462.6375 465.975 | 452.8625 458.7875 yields 1.02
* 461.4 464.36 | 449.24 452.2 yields 1.04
